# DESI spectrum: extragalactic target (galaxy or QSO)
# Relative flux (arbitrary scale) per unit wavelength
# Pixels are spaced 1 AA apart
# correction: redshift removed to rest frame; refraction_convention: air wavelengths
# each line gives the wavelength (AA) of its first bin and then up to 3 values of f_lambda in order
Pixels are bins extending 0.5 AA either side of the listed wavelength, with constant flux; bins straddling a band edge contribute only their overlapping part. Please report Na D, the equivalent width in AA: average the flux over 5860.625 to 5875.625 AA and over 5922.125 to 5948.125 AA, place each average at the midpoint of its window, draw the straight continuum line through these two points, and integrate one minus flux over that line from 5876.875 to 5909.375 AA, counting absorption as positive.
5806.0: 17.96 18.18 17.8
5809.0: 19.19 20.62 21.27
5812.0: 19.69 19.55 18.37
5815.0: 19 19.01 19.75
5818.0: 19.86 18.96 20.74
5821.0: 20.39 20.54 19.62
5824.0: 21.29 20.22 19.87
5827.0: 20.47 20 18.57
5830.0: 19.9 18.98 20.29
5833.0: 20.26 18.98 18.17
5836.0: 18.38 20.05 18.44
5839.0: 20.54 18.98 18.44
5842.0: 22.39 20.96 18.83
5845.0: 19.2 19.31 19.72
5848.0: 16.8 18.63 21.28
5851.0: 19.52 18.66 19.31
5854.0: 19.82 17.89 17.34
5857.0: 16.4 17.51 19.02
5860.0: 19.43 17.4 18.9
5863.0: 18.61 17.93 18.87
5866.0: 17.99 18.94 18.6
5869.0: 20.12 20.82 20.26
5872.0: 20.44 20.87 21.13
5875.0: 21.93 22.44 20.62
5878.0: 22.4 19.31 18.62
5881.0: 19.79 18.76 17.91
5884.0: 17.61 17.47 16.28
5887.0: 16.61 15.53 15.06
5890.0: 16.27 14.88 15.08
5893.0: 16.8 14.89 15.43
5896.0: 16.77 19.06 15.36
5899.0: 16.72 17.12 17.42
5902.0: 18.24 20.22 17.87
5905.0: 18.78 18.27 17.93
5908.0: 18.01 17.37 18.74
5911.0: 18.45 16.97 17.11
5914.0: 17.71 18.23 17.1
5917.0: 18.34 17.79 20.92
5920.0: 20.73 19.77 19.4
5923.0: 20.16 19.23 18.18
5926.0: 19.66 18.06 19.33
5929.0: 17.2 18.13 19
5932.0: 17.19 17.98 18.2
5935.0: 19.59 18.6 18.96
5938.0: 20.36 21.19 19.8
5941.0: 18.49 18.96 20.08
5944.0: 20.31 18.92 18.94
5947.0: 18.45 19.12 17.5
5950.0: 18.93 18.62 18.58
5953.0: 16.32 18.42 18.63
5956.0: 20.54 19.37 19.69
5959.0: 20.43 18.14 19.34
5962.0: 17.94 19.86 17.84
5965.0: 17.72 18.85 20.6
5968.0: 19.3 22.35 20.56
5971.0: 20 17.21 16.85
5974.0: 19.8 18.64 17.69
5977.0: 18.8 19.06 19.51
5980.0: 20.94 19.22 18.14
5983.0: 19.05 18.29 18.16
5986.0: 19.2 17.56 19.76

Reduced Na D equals 3.13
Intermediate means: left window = 19.6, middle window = 17.5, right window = 19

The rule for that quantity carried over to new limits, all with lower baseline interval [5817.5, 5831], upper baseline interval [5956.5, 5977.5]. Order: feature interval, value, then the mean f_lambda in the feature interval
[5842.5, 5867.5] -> 1.4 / 18.7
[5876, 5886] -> 0.2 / 19.2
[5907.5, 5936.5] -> 1.3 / 18.5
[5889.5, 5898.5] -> 1.6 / 16.1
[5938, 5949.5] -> 0.0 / 19.3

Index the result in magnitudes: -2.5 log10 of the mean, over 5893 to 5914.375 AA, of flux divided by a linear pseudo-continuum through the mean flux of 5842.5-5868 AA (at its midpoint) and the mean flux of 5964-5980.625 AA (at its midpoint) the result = 0.083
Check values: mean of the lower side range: 18.7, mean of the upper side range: 19.2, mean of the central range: 17.5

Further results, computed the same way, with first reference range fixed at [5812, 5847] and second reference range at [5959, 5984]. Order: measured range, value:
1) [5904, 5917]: 0.08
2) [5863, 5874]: 0.00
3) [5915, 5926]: 0.01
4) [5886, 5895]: 0.23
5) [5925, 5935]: 0.05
